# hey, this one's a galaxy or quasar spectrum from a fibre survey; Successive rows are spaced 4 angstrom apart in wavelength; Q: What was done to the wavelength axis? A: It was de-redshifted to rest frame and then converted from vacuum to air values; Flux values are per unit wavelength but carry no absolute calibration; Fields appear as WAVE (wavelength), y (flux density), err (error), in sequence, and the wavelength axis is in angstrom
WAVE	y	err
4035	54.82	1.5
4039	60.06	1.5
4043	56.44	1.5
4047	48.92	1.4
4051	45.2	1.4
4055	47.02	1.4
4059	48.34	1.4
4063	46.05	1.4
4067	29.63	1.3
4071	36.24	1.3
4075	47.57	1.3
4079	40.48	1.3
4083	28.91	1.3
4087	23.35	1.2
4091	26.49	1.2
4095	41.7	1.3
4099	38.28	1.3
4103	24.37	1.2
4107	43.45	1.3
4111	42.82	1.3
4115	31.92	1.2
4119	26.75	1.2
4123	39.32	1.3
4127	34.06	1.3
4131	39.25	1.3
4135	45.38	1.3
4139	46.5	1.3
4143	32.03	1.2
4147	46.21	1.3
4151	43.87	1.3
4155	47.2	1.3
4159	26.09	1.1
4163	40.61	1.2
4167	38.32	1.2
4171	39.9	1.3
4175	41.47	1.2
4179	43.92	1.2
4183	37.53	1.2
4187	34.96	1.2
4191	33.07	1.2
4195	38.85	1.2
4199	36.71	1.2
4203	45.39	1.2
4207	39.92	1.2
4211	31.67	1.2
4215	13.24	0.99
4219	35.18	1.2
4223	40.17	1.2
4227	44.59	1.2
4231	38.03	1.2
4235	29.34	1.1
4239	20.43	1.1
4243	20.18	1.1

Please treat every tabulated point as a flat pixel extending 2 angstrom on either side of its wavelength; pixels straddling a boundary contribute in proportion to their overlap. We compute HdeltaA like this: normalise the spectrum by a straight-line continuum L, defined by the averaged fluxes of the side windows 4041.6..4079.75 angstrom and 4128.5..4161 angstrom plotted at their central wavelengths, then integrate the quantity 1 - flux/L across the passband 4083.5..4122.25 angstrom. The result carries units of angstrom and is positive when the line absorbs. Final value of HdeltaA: 8.5 angstrom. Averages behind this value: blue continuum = 44.5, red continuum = 40.7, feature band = 33.3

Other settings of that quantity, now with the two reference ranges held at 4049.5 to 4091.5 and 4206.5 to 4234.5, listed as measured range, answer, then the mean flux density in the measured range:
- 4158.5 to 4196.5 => -2.74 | 37.9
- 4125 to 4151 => -3.09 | 40.8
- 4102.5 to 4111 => -0.07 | 37.7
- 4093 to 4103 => 0.21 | 36.9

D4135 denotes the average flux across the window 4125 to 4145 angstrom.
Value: 39.4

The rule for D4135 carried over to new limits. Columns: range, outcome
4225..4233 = 41.3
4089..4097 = 34.1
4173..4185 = 41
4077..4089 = 30.9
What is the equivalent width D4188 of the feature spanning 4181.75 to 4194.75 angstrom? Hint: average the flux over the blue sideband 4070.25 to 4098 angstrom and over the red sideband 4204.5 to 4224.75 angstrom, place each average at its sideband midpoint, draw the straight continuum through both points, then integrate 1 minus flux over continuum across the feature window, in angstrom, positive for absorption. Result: -1.1 angstrom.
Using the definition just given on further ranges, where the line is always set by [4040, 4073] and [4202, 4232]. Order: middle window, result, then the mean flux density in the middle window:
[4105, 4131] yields 3.1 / 36.6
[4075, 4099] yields 5.2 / 34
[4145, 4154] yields -1.3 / 45.3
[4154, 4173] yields 0.4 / 38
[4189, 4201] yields 0.2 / 36.2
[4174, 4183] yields -0.9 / 41.7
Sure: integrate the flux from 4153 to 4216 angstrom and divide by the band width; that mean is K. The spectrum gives 37.2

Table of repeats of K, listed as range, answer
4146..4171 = 40.1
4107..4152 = 39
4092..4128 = 35.6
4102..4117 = 36.4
